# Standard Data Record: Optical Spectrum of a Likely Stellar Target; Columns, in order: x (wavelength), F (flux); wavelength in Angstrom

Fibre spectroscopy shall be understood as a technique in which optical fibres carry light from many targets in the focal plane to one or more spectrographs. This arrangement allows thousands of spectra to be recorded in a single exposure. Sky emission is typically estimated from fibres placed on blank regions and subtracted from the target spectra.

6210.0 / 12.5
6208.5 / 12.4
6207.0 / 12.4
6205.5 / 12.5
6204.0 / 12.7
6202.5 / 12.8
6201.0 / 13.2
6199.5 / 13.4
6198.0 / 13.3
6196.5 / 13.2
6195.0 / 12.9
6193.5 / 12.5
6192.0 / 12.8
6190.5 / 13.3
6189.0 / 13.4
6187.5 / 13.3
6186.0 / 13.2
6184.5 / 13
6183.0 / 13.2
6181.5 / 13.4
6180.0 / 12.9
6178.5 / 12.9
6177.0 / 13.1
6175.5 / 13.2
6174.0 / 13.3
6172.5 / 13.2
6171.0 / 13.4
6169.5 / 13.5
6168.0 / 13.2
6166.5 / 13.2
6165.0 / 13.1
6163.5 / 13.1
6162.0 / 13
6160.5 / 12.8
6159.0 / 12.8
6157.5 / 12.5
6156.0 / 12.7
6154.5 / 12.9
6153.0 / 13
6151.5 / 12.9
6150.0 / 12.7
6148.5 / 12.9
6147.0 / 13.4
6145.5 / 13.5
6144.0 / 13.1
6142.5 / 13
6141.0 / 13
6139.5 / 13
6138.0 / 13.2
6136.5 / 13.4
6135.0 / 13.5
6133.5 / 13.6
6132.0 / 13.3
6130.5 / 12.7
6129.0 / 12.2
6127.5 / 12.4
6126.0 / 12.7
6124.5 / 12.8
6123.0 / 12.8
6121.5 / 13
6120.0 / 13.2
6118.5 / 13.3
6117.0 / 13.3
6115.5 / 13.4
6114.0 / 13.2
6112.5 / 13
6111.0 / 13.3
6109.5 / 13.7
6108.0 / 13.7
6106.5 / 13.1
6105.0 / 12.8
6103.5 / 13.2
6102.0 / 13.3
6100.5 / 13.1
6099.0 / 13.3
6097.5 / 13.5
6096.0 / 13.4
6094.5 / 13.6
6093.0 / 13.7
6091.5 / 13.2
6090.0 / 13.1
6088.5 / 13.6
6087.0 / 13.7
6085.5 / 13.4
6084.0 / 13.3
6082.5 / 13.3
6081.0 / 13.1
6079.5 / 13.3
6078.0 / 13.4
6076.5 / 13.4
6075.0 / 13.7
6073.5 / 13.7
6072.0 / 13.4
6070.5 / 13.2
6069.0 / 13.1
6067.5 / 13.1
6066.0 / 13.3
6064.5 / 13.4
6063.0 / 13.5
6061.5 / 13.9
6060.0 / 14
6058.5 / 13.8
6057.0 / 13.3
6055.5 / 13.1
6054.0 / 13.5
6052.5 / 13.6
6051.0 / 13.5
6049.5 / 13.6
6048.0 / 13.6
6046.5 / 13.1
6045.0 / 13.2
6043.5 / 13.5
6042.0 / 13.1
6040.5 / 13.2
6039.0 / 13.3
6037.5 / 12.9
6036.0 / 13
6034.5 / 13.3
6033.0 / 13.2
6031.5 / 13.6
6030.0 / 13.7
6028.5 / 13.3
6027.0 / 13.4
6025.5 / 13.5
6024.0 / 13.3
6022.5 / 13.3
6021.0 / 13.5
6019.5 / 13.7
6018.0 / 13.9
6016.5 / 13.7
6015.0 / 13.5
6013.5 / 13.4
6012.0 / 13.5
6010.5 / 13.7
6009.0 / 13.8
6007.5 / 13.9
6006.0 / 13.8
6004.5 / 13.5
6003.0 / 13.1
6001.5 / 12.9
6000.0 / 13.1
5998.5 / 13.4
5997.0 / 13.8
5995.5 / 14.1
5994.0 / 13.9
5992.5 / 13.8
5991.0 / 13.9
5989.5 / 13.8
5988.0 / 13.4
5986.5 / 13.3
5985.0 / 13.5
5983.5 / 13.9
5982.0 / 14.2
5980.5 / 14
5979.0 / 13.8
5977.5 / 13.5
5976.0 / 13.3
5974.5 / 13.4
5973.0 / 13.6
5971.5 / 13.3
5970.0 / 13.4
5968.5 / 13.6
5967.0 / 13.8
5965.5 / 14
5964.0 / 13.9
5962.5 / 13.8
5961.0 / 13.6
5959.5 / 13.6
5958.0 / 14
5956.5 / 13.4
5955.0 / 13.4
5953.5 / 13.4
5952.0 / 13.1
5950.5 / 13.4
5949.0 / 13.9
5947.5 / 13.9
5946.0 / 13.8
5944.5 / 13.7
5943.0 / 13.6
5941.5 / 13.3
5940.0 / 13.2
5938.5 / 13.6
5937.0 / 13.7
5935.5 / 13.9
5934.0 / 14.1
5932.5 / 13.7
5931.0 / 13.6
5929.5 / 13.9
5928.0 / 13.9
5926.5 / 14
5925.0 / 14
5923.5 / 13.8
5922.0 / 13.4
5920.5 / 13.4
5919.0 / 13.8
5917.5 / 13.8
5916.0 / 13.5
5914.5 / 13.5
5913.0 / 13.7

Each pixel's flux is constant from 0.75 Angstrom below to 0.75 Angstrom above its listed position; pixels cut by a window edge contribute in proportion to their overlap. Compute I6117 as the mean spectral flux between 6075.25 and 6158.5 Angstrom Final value 13.2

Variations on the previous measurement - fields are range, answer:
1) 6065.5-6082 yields 13.3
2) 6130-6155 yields 13.1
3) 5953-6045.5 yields 13.5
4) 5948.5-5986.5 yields 13.6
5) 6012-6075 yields 13.4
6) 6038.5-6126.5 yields 13.3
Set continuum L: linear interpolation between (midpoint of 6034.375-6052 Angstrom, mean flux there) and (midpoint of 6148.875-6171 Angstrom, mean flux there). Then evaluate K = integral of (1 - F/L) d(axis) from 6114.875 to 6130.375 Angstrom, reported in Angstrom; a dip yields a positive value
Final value 0.20 Angstrom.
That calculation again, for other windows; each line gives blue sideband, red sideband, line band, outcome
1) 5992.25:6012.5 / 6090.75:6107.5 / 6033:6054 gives 0.25 Angstrom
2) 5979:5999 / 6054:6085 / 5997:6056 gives 0.81 Angstrom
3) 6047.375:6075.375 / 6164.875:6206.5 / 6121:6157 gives 0.72 Angstrom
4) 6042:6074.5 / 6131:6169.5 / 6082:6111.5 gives -0.17 Angstrom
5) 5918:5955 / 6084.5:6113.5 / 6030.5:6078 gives 0.16 Angstrom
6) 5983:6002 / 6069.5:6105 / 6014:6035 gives 0.05 Angstrom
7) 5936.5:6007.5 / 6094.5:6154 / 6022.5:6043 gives 0.19 Angstrom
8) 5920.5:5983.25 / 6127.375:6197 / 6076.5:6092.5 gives -0.07 Angstrom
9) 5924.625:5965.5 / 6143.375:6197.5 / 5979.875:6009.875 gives -0.23 Angstrom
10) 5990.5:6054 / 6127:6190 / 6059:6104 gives -0.36 Angstrom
